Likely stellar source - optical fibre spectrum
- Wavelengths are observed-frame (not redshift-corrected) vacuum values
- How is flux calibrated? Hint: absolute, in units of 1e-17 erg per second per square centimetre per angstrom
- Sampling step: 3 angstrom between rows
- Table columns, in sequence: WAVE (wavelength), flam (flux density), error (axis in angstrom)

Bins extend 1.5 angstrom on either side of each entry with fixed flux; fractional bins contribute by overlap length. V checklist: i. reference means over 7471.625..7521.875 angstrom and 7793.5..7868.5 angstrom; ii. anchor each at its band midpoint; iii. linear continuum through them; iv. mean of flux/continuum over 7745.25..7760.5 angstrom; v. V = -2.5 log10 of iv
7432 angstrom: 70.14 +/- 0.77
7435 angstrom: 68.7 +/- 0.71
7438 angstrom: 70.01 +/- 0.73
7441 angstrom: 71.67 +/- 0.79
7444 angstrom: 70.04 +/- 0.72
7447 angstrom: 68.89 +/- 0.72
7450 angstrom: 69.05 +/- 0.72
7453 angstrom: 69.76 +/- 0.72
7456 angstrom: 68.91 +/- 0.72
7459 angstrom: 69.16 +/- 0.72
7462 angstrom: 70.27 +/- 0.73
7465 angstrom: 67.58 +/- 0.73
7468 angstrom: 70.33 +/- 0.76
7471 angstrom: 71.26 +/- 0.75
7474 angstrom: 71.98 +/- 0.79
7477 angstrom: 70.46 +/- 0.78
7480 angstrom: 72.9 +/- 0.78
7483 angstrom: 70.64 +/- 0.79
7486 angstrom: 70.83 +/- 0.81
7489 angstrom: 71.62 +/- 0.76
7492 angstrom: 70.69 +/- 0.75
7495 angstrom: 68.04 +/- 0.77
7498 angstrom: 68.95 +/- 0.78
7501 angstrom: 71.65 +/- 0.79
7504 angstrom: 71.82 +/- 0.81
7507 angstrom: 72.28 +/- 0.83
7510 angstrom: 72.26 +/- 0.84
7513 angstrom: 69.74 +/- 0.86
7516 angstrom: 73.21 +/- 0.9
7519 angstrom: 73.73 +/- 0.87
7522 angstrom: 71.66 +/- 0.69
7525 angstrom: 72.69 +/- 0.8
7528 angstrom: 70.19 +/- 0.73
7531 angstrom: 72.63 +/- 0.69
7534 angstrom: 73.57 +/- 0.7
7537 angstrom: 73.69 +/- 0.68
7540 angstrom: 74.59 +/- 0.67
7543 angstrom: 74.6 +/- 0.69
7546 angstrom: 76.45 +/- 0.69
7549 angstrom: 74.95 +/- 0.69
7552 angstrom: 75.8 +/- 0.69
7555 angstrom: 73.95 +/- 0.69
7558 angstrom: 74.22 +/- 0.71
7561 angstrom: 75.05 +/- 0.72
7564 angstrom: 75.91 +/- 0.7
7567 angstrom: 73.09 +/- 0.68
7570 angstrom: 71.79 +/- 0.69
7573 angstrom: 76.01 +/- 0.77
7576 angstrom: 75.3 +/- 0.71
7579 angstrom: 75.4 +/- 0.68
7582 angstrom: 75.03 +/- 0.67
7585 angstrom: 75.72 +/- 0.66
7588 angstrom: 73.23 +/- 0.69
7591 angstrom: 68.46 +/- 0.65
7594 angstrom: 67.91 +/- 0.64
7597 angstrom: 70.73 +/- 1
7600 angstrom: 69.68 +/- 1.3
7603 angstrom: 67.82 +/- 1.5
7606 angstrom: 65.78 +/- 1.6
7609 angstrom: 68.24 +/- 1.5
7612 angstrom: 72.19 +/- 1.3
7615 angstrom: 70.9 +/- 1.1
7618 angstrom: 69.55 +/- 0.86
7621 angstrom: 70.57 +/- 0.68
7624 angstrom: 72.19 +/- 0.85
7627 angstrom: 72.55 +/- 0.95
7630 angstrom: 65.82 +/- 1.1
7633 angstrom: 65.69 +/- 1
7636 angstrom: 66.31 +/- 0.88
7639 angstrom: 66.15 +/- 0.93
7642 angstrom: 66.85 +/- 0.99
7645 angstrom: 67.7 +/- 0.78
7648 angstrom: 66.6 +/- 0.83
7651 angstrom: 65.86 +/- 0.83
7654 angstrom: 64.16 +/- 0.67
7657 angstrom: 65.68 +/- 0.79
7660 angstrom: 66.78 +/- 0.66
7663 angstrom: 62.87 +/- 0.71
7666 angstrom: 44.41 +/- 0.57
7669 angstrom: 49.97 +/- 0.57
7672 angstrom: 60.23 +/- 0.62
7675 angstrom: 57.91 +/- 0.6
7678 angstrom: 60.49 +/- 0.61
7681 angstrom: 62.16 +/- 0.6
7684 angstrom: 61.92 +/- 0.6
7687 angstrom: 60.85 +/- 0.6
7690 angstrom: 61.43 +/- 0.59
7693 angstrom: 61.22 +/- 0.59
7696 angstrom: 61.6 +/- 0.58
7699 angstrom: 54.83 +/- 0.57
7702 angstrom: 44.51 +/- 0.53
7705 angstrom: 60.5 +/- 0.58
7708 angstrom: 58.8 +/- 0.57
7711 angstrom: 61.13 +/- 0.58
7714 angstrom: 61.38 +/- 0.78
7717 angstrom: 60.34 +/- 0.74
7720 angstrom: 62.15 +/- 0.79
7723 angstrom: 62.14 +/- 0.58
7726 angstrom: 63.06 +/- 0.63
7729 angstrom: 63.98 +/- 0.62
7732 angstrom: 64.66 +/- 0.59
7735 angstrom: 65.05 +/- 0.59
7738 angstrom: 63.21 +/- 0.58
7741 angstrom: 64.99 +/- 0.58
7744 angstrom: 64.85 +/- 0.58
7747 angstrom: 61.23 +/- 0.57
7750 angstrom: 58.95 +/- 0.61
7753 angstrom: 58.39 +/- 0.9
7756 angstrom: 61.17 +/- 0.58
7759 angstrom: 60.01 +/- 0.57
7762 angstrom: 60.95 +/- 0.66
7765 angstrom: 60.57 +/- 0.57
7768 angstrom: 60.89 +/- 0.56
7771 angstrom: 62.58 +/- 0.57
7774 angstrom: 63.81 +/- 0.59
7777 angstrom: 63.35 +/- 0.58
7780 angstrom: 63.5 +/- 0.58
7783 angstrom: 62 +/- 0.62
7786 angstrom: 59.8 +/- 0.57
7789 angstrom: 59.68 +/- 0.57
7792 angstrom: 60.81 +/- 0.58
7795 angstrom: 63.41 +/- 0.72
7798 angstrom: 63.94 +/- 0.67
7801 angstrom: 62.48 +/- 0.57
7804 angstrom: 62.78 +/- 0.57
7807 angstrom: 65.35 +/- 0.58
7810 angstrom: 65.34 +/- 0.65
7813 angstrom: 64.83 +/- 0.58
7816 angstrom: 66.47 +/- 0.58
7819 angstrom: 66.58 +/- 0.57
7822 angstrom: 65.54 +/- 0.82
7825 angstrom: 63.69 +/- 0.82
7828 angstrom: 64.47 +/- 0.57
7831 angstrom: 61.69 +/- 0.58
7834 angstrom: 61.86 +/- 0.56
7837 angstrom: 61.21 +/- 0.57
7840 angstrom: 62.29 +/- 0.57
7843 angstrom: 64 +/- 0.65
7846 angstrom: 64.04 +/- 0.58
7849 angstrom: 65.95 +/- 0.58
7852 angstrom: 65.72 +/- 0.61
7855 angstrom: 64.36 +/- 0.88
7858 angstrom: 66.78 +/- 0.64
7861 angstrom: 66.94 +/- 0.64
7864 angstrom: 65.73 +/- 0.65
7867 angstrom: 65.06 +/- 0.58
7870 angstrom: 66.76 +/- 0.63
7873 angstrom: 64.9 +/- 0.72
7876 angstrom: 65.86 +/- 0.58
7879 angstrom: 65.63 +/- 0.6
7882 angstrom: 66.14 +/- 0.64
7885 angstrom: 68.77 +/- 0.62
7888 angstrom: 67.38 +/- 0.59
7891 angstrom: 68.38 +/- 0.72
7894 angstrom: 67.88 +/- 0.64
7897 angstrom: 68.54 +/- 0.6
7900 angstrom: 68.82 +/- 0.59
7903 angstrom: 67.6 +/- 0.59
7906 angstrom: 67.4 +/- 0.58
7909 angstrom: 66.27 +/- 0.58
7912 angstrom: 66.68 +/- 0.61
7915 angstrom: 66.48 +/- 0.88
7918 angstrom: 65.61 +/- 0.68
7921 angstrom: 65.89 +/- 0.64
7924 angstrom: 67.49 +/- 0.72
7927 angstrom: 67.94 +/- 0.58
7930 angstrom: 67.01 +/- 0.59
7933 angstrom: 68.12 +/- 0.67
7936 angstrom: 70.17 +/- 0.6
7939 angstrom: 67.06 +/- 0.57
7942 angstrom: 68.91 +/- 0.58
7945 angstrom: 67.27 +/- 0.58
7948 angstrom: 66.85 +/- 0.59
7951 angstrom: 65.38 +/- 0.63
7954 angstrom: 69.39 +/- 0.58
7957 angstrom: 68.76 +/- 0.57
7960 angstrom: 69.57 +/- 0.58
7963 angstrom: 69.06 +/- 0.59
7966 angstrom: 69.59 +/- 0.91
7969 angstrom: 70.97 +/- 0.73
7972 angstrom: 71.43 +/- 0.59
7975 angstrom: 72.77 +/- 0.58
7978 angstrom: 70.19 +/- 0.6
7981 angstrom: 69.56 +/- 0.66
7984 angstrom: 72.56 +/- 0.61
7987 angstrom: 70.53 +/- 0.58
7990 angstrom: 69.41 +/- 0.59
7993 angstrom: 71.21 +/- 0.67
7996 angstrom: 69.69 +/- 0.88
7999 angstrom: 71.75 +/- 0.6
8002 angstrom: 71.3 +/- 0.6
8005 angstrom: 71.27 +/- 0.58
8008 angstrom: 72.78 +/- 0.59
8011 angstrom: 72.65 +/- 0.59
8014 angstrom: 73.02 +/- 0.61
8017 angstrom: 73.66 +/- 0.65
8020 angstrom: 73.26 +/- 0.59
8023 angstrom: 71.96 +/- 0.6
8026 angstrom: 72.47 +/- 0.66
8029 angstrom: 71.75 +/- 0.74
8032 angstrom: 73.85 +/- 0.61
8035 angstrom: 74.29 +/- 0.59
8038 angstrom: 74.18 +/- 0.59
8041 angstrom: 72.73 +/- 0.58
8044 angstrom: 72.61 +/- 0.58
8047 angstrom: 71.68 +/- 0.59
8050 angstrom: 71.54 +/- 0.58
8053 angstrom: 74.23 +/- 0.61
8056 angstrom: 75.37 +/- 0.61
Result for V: 0.10 mag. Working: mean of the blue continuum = 71.3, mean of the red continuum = 64.4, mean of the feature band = 60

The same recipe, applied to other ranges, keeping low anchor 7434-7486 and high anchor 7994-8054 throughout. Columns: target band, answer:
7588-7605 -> 0.02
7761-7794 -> 0.16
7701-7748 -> 0.16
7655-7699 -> 0.19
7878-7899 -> 0.07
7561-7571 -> -0.05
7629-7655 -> 0.07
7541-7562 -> -0.07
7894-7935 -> 0.07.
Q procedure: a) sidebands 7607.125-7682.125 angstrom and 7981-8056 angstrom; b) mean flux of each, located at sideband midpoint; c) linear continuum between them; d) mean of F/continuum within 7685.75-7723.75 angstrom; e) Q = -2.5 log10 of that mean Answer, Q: 0.12 mag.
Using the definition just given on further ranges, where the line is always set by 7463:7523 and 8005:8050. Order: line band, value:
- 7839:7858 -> 0.12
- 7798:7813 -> 0.13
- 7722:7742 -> 0.13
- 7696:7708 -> 0.29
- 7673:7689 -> 0.18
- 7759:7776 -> 0.17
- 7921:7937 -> 0.07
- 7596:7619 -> 0.03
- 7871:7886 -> 0.10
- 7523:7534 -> -0.01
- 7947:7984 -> 0.05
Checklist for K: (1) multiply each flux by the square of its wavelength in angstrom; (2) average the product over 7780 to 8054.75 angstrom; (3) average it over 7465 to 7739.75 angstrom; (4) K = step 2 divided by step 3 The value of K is 1.09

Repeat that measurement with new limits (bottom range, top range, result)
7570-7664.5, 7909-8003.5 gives 1.09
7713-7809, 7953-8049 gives 1.22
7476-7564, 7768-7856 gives 0.94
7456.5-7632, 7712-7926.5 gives 0.96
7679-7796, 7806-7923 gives 1.11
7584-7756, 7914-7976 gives 1.15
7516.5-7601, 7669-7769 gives 0.86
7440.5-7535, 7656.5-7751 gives 0.90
